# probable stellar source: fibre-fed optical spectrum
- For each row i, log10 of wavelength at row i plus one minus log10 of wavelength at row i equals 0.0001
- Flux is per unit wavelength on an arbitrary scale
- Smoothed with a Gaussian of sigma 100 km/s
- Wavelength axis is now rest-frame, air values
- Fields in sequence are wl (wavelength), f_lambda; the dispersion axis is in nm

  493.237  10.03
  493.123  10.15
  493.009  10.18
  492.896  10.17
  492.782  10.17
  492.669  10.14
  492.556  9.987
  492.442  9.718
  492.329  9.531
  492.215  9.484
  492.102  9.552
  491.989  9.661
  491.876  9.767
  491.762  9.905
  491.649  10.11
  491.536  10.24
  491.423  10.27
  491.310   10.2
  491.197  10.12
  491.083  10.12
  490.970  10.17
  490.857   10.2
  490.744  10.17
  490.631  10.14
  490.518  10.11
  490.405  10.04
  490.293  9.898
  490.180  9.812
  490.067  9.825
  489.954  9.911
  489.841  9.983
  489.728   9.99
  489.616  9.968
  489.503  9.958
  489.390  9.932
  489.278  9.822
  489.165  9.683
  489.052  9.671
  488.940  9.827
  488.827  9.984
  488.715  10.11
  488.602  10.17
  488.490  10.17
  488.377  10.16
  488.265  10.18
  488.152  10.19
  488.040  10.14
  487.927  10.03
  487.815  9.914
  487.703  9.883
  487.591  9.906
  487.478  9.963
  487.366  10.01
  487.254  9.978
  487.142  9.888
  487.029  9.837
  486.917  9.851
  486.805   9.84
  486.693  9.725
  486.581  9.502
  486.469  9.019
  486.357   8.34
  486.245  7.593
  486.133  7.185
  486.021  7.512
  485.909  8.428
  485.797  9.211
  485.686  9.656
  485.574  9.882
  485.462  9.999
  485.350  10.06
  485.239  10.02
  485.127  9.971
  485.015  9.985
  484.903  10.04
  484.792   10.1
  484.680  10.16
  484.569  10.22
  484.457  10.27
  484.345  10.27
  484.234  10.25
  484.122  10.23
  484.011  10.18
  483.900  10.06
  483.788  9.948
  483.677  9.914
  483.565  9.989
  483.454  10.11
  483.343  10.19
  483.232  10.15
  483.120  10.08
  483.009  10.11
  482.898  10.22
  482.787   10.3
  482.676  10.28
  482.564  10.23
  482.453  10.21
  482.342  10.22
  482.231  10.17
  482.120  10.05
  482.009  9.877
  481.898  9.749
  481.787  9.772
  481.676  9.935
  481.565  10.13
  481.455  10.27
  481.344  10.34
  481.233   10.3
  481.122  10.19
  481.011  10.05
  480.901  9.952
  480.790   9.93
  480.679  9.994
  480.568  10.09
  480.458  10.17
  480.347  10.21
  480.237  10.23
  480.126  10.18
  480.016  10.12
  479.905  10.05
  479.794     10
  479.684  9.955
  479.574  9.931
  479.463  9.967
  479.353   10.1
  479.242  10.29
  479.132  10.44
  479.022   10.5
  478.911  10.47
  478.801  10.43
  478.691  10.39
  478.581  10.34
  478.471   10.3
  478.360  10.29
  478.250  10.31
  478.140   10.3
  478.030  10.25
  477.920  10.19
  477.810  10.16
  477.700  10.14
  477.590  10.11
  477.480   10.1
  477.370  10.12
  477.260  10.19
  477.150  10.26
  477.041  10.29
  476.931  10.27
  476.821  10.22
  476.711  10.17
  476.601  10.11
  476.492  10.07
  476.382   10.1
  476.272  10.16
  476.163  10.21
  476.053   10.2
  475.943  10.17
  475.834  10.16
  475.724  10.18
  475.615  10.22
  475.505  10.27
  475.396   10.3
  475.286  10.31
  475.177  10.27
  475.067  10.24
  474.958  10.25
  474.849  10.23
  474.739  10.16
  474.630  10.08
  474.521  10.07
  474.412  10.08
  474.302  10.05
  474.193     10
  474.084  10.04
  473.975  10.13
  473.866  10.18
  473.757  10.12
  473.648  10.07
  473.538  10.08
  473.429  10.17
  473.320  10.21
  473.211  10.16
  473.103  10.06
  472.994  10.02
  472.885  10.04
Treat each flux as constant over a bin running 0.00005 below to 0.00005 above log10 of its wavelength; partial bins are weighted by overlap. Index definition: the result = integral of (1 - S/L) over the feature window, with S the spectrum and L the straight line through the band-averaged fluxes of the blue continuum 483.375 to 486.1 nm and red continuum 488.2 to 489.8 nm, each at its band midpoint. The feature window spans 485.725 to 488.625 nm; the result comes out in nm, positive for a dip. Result 0.13 nm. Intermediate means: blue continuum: 9.83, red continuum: 9.97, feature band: 9.48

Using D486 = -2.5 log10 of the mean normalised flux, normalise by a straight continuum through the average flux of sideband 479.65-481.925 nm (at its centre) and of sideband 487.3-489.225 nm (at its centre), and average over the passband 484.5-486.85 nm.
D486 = 0.075 mag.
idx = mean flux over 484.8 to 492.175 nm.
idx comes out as 9.78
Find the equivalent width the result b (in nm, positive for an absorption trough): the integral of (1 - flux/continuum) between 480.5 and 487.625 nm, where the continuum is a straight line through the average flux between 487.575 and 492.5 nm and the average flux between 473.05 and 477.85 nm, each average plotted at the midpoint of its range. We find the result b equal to 0.15 nm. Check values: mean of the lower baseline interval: 10.2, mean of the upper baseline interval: 9.97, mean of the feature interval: 9.84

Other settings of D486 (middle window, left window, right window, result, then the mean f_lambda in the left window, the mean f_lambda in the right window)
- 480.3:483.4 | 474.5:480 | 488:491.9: 0.003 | 10.2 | 10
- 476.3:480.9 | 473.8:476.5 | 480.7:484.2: -0.005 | 10.2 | 10.1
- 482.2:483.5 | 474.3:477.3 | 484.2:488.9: -0.035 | 10.2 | 9.7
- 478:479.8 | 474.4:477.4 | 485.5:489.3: -0.024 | 10.2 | 9.57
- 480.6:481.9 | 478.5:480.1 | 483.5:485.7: 0.011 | 10.2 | 10.1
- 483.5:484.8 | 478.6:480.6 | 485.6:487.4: -0.073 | 10.2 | 9.1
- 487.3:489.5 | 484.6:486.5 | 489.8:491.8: -0.032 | 9.26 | 10.1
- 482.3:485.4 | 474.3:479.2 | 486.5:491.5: -0.005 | 10.2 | 9.98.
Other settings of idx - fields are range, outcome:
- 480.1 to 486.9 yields 9.85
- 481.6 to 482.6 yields 10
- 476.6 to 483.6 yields 10.2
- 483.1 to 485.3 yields 10.1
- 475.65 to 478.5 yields 10.2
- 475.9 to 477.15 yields 10.2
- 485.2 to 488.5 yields 9.53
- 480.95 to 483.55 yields 10.1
